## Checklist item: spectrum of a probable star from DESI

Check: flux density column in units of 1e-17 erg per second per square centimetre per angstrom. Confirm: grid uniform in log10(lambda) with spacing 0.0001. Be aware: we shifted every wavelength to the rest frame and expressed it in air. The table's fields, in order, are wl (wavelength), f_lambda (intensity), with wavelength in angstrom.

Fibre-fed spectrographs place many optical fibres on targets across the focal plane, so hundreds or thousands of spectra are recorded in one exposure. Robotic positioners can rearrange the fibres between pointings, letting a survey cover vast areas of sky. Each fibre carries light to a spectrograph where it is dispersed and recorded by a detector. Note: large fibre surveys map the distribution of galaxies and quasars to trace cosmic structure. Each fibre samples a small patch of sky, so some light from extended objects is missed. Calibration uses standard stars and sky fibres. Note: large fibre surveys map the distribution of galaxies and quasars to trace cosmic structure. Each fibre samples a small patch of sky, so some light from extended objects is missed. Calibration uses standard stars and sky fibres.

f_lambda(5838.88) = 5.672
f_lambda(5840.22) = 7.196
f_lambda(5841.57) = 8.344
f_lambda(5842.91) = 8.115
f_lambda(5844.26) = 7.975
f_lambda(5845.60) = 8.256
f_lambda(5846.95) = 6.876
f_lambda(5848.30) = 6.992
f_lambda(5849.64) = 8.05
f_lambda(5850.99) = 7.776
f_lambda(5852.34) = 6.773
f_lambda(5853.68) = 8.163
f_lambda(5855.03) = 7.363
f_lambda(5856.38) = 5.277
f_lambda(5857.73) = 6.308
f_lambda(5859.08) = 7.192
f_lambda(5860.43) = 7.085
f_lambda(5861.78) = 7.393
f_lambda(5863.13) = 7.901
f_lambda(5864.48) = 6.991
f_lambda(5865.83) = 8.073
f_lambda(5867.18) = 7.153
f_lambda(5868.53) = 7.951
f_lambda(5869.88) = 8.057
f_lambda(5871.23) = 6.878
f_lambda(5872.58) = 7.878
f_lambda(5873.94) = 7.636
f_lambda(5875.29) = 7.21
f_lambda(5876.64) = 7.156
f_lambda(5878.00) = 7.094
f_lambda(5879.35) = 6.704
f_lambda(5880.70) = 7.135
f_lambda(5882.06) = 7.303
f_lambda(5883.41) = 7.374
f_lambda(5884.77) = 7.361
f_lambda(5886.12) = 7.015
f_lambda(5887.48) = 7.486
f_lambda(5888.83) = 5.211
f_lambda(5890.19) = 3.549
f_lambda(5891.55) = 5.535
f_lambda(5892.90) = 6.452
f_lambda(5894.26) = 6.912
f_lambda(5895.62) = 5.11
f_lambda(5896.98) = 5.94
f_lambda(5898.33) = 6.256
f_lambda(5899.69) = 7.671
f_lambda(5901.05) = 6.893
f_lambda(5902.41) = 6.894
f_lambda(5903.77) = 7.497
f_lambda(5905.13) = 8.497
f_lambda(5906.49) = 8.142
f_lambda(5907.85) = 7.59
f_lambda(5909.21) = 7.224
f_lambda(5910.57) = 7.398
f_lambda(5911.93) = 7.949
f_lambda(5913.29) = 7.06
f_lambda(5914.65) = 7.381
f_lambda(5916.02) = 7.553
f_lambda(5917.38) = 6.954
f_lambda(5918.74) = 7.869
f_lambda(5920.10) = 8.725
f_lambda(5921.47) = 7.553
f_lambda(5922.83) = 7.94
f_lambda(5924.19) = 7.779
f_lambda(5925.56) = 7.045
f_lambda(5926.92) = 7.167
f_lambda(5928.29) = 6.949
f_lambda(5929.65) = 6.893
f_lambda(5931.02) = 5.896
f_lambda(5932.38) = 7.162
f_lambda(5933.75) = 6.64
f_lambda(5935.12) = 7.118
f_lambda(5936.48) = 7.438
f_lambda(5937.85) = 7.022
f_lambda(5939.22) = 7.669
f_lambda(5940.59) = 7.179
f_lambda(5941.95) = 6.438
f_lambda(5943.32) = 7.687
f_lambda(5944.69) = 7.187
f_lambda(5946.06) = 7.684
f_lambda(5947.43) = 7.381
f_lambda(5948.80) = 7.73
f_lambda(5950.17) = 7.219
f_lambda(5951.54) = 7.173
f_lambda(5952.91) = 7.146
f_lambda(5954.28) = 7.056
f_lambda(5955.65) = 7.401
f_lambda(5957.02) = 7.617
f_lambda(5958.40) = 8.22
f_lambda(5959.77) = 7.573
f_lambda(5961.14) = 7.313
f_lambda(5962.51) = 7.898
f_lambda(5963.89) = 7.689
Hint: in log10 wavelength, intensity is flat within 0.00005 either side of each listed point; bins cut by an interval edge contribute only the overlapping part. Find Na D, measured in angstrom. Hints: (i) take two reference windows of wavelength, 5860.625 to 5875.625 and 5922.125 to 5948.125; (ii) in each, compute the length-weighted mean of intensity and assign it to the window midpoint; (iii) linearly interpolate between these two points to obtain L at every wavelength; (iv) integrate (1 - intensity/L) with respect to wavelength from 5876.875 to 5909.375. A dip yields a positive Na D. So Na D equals 2.7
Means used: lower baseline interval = 7.55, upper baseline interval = 7.17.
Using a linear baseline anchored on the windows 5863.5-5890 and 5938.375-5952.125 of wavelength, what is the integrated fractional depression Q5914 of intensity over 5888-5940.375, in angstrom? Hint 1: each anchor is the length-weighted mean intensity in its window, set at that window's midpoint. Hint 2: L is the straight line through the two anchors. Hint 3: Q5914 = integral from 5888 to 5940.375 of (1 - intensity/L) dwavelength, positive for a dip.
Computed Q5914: 1.8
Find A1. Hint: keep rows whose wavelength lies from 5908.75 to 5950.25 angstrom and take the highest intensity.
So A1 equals 8.725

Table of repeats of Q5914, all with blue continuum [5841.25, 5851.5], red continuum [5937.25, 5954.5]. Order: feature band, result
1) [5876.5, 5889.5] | 1.06 angstrom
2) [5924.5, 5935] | 0.70 angstrom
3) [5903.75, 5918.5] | -0.24 angstrom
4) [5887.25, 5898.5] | 2.69 angstrom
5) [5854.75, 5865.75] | 1.03 angstrom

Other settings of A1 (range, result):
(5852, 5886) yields 8.163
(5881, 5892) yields 7.486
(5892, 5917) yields 8.497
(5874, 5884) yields 7.374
